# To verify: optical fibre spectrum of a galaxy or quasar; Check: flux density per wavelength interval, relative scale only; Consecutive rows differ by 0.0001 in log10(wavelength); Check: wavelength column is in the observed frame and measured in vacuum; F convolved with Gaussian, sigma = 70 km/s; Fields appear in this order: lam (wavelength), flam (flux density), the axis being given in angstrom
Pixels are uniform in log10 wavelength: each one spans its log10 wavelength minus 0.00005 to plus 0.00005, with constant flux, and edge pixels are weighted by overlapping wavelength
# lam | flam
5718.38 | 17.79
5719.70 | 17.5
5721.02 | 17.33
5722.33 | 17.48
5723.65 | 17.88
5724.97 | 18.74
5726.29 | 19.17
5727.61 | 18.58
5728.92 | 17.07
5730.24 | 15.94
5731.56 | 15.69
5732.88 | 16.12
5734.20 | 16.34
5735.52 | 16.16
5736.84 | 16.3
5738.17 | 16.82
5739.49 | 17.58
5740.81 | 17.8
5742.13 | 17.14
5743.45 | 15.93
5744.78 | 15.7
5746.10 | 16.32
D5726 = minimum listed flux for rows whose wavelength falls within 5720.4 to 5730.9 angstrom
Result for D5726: 15.94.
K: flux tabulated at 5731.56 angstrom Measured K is 15.69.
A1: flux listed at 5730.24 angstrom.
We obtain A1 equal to 15.94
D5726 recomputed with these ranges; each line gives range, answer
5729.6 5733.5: 15.69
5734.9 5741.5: 16.16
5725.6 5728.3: 18.58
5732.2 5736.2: 16.12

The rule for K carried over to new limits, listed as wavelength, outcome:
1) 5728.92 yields 17.07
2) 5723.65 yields 17.88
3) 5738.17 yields 16.82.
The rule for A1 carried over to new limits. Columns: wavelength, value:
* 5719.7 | 17.5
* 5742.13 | 17.14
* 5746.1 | 16.32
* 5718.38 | 17.79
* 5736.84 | 16.3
